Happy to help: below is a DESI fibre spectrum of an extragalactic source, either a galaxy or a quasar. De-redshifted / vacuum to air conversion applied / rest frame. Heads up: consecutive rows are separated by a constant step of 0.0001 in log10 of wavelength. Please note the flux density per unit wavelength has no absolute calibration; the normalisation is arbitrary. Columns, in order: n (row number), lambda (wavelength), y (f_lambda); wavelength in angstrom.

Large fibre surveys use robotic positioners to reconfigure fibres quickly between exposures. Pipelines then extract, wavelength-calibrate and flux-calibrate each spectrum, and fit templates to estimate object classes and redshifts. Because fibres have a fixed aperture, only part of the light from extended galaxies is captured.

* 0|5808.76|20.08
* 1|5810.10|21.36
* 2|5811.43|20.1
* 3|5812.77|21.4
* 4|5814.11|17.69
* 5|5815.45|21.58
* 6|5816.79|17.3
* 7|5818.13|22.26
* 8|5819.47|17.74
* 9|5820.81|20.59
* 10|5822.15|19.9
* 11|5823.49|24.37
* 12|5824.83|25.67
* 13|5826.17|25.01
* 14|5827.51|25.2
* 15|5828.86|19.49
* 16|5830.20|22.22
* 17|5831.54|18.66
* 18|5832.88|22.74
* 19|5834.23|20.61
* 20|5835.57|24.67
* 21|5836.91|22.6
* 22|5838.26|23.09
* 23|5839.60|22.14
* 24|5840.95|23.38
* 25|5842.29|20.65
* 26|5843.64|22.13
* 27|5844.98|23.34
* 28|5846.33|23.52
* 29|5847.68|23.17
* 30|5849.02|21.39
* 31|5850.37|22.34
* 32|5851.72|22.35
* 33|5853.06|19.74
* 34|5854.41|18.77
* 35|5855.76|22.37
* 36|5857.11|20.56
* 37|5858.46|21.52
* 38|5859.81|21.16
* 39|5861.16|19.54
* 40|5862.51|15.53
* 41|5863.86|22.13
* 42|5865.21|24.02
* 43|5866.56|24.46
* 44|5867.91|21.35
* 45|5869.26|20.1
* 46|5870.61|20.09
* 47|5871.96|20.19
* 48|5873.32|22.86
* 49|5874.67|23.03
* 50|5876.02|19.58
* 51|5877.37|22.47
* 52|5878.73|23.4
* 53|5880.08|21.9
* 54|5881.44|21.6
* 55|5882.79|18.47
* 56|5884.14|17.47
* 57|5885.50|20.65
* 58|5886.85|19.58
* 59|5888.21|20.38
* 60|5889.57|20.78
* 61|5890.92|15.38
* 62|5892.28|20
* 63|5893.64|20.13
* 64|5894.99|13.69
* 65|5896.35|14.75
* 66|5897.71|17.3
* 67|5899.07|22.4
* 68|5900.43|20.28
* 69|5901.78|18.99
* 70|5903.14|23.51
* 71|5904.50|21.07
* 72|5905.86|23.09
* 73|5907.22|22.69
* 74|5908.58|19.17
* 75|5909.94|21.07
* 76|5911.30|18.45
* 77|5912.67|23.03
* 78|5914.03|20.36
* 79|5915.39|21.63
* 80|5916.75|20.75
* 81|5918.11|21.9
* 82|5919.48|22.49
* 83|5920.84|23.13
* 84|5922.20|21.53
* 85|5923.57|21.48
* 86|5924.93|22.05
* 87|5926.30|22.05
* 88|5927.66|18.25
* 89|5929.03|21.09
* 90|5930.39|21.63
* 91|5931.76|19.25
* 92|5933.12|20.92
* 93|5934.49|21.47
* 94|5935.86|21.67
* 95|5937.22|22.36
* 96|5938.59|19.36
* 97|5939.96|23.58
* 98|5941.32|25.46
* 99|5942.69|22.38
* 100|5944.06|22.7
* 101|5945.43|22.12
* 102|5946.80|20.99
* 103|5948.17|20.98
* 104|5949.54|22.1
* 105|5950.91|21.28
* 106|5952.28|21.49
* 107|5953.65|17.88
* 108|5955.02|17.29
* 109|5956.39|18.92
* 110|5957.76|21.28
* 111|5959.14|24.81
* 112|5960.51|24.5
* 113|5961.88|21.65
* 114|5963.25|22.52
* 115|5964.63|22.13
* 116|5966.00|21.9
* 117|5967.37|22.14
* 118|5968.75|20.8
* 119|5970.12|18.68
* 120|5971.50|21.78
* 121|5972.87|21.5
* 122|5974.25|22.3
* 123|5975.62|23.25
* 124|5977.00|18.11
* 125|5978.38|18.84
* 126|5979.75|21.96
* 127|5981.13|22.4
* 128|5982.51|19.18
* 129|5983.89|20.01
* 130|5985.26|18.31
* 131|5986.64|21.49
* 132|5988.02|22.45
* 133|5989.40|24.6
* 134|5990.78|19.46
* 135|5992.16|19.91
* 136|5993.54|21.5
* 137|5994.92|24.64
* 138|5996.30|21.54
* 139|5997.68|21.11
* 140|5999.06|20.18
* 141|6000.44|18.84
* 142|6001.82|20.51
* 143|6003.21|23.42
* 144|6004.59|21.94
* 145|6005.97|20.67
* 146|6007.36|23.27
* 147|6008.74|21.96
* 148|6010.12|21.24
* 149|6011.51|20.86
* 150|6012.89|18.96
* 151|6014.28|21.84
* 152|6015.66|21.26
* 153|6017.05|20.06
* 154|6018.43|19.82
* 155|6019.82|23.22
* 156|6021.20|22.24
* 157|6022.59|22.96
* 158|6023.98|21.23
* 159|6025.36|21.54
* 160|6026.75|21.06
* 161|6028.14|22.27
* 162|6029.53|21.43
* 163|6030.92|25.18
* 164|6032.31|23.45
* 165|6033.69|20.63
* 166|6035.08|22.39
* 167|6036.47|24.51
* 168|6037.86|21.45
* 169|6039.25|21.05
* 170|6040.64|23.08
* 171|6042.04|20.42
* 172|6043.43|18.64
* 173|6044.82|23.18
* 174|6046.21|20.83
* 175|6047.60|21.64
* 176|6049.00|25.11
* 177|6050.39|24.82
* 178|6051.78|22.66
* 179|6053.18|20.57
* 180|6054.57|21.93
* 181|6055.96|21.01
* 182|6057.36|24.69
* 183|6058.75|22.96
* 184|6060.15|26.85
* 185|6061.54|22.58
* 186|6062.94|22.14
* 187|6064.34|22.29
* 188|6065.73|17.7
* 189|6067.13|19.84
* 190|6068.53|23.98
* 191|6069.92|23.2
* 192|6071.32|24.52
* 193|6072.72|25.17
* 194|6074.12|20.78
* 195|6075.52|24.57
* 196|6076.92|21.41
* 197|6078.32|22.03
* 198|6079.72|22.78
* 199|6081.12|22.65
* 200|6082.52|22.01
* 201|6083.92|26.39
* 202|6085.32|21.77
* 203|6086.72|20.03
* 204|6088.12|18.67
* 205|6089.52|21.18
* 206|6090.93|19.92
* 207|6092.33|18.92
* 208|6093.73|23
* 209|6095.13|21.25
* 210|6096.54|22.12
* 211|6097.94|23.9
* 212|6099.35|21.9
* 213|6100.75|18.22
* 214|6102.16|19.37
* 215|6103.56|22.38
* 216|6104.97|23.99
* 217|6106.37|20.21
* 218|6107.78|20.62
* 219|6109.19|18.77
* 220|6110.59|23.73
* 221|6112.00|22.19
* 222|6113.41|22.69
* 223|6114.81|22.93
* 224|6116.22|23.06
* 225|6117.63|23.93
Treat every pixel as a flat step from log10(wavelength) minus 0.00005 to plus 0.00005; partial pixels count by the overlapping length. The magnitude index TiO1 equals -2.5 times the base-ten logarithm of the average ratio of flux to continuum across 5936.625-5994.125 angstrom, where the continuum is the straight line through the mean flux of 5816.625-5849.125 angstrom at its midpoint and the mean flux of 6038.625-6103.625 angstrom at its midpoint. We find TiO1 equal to 0.04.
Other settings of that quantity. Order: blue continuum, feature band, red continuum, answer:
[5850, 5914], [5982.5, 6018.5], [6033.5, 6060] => 0.03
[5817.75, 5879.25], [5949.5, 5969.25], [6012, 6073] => 0.03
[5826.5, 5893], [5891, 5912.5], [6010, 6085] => 0.09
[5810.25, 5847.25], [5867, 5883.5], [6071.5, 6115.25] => 0.02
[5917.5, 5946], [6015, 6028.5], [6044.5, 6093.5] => 0.03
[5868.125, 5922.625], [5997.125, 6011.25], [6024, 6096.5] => 0.02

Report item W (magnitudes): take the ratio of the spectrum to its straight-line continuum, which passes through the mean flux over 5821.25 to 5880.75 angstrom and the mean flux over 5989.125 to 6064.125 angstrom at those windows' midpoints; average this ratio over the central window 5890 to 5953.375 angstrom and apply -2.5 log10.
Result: 0.052 mag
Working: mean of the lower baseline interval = 21.9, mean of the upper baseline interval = 21.9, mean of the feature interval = 20.9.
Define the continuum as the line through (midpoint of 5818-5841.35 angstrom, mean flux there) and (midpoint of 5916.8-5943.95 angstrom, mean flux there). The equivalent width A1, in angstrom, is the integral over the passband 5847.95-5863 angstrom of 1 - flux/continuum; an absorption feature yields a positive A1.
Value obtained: 1.01 angstrom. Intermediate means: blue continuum 22.2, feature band 20.6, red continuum 21.7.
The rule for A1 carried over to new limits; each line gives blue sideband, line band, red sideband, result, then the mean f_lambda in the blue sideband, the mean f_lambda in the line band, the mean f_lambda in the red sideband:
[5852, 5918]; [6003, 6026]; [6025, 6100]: 0.2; 20.5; 21.5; 22.2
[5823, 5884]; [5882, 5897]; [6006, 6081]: 2.4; 21.8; 18.3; 22.2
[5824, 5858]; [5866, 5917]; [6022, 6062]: 4.3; 22.2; 20.4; 22.4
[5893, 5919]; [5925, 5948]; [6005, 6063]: -1.0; 20.2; 21.6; 22.1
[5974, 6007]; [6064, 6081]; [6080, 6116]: -0.7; 21.1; 22.4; 21.6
